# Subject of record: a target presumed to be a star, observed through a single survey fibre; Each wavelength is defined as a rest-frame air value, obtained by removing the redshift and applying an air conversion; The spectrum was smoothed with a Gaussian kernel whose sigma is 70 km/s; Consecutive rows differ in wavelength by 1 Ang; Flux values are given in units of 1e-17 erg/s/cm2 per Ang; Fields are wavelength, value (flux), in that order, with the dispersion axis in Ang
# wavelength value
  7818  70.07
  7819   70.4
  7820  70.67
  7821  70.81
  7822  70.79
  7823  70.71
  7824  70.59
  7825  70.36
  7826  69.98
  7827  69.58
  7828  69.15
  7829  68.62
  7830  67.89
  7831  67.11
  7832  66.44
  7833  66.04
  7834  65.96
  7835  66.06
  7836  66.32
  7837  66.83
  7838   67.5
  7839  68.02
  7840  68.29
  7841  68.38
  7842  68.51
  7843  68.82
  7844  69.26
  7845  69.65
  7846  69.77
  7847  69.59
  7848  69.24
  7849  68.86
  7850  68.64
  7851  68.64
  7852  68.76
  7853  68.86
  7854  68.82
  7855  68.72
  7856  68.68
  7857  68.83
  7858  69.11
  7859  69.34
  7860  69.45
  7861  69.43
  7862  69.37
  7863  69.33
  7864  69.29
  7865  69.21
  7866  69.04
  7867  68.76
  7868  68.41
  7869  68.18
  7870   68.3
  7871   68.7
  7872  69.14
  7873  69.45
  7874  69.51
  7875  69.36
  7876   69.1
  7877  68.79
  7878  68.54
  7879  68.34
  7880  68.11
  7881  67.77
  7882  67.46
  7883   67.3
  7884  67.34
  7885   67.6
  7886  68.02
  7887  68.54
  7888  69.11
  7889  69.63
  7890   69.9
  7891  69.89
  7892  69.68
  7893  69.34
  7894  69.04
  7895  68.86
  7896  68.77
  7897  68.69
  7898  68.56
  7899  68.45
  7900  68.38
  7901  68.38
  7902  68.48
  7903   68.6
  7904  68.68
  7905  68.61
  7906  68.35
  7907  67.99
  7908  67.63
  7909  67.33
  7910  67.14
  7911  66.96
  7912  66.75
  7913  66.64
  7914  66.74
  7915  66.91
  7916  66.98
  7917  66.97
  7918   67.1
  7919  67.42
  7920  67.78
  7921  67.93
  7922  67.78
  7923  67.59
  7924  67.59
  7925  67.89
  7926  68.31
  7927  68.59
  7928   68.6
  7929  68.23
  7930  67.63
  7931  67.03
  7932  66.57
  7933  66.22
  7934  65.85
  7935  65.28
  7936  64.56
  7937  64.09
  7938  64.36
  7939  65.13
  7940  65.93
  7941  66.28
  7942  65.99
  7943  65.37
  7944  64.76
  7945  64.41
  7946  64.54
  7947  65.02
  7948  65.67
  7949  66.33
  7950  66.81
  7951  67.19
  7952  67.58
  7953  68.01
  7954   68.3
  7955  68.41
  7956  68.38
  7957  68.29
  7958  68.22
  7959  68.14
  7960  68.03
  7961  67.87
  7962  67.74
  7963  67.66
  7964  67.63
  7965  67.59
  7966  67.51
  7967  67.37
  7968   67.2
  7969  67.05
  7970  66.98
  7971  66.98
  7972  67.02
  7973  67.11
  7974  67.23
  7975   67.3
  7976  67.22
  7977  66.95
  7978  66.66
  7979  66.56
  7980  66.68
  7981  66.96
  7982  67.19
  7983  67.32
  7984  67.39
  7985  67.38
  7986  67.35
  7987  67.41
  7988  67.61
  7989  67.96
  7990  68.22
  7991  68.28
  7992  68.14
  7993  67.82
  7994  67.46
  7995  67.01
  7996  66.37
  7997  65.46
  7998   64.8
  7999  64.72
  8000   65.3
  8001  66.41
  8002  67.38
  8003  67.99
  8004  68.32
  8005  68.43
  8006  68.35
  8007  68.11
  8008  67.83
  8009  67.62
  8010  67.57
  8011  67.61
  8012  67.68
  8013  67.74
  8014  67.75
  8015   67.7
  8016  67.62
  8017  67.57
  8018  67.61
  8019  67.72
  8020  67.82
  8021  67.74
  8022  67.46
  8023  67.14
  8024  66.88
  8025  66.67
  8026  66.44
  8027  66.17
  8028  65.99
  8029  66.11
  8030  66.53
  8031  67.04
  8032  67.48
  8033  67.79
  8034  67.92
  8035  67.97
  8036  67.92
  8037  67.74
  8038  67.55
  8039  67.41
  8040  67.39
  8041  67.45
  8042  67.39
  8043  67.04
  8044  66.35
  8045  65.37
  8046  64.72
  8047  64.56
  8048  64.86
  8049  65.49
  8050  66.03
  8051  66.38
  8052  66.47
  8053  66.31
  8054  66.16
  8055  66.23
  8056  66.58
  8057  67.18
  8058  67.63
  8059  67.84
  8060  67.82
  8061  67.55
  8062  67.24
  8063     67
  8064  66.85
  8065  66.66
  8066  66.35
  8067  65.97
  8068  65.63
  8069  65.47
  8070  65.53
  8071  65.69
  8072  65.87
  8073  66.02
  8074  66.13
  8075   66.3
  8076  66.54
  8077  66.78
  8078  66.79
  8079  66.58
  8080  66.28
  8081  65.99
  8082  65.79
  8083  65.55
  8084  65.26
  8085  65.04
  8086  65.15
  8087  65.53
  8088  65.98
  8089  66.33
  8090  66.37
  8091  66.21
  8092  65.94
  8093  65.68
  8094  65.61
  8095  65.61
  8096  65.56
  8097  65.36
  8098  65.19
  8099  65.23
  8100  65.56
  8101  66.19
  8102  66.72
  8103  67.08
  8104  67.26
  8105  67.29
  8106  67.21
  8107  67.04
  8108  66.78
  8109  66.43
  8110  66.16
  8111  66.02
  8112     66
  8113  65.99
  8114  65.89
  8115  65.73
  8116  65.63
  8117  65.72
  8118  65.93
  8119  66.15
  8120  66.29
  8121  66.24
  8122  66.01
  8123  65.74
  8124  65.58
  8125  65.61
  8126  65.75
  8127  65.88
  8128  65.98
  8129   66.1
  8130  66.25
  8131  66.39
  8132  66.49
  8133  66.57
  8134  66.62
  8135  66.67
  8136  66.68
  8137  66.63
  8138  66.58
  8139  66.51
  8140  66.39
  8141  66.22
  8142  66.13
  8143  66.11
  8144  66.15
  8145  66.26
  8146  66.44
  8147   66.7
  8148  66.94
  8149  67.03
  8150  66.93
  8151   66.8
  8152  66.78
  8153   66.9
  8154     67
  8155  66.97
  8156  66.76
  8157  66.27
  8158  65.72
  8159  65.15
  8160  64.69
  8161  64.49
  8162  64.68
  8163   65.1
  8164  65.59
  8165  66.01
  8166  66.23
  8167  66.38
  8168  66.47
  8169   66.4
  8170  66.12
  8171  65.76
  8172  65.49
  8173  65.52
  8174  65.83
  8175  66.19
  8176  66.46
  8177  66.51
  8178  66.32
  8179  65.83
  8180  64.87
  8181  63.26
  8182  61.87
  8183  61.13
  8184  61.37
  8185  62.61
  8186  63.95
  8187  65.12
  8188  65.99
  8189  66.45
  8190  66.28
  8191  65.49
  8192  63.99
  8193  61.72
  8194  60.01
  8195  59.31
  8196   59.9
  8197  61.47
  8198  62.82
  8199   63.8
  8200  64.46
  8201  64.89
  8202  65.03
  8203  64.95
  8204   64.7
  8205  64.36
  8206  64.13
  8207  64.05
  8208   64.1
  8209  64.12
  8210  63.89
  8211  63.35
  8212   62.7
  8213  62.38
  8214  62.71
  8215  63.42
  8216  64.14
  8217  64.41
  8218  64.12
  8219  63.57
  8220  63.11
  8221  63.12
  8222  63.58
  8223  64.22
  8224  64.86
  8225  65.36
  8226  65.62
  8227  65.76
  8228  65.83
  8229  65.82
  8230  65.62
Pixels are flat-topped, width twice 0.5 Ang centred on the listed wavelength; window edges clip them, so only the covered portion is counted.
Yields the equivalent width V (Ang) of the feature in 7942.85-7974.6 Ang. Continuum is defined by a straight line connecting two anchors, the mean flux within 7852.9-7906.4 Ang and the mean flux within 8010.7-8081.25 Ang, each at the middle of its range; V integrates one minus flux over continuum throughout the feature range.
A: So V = 0.3 Ang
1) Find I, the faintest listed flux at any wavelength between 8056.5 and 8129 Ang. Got 65.04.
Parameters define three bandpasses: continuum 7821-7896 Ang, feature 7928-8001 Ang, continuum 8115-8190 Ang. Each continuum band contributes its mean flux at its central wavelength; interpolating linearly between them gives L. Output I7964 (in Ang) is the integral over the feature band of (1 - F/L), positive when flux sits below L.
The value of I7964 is 0.9 Ang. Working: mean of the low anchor 68.7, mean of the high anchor 65.8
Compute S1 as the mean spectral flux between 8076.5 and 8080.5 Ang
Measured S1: 66.6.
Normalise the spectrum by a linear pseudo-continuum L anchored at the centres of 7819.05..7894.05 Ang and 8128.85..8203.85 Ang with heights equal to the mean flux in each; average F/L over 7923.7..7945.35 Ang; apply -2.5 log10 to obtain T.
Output 0.03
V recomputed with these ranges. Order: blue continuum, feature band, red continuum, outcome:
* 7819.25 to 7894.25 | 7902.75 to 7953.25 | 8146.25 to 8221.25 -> 0.79 Ang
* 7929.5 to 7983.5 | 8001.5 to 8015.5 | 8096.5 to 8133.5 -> -0.28 Ang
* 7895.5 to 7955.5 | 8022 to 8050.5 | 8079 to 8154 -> -0.07 Ang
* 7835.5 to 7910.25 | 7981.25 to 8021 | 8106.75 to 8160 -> 0.06 Ang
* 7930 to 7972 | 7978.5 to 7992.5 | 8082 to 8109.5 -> -0.20 Ang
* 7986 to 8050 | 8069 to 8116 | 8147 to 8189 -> 0.18 Ang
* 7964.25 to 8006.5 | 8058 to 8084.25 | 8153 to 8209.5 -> -0.13 Ang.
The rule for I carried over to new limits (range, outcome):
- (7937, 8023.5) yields 64.09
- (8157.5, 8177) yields 64.49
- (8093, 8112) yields 65.19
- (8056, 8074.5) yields 65.47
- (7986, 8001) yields 64.72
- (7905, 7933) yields 66.22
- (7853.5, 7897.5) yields 67.3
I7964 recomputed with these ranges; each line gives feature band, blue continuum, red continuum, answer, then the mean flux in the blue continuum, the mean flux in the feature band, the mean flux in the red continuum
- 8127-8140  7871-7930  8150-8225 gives -0.2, 68.2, 66.4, 64.5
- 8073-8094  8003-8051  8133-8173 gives 0.2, 67.1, 66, 66.2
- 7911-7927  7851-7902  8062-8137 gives 0.2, 68.8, 67.4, 66.1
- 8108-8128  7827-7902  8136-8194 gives 0.0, 68.6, 66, 65.6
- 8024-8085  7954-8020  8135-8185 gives 0.2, 67.4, 66.5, 65.8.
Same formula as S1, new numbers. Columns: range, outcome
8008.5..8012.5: 67.6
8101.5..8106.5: 67.1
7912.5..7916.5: 66.8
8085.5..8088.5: 65.6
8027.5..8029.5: 66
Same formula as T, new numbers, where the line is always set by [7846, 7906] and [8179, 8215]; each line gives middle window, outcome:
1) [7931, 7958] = 0.024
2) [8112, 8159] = -0.030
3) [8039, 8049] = -0.002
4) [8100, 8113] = -0.027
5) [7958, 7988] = -0.002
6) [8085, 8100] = -0.007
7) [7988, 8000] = -0.001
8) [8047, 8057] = -0.002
